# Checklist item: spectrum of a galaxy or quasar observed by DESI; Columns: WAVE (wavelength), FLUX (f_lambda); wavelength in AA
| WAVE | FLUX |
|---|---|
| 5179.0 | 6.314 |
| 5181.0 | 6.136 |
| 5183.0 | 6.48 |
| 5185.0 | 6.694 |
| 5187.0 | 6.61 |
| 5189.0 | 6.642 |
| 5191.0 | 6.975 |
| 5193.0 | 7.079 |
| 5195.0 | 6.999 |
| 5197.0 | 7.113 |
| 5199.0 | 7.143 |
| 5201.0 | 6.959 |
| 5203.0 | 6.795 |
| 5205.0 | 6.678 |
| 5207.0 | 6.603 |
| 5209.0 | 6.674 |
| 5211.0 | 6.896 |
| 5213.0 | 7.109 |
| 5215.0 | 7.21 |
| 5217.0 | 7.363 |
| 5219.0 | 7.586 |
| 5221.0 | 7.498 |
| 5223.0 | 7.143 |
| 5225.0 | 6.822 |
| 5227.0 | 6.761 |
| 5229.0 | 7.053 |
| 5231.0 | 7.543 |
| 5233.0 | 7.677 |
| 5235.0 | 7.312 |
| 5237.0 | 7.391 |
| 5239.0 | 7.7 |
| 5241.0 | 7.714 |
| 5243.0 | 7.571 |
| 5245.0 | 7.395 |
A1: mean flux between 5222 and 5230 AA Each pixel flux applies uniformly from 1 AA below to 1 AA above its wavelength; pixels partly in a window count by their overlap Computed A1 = 6.94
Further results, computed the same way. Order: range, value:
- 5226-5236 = 7.27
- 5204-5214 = 6.79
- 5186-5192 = 6.74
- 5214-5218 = 7.29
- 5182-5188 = 6.59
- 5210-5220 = 7.23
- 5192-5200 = 7.08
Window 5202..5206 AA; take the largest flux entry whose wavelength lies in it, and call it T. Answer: 6.795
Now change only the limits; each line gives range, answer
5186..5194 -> 7.079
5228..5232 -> 7.543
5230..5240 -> 7.7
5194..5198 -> 7.113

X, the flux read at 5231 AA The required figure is 7.543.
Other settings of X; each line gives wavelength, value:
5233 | 7.677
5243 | 7.571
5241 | 7.714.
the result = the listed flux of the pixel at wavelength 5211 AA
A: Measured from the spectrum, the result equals 6.896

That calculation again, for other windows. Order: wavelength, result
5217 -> 7.363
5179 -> 6.314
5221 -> 7.498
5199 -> 7.143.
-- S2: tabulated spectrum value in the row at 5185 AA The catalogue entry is 6.694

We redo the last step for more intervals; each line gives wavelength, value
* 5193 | 7.079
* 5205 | 6.678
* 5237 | 7.391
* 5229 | 7.053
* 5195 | 6.999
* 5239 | 7.7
